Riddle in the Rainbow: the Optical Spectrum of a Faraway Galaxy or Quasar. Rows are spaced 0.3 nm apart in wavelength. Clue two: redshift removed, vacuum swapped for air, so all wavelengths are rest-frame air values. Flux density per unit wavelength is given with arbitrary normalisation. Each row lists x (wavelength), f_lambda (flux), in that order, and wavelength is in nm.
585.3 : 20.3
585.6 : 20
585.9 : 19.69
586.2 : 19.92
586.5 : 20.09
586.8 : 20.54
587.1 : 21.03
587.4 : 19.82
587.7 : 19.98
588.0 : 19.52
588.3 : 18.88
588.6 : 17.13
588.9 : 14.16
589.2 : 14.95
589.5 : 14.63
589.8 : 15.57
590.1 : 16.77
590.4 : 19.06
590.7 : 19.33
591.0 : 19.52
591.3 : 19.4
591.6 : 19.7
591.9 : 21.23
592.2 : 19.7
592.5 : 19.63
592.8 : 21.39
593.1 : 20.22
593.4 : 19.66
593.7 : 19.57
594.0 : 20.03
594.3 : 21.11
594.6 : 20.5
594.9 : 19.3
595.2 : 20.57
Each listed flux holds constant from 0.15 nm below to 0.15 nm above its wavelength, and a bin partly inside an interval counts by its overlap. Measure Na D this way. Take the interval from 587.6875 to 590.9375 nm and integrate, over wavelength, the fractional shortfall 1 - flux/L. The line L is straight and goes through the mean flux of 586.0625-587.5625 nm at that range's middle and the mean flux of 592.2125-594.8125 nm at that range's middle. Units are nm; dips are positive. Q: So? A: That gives 0.49 nm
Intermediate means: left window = 20.3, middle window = 17.2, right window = 20.2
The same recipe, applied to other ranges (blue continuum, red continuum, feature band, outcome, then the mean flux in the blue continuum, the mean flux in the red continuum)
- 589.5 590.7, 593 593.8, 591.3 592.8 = -0.12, 17.1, 19.8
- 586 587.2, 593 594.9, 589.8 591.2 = 0.13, 20.3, 20.1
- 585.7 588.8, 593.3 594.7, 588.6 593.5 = 0.38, 19.6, 20.2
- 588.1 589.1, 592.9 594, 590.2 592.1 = -0.12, 16.8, 19.9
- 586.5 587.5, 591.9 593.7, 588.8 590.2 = 0.35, 20.4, 20.2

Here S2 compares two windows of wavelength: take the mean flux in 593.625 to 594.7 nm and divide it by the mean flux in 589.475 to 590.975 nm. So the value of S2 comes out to 1.16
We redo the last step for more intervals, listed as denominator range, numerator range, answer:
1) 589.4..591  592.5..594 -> 1.16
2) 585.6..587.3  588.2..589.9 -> 0.78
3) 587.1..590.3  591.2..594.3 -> 1.16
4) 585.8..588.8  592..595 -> 1.03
